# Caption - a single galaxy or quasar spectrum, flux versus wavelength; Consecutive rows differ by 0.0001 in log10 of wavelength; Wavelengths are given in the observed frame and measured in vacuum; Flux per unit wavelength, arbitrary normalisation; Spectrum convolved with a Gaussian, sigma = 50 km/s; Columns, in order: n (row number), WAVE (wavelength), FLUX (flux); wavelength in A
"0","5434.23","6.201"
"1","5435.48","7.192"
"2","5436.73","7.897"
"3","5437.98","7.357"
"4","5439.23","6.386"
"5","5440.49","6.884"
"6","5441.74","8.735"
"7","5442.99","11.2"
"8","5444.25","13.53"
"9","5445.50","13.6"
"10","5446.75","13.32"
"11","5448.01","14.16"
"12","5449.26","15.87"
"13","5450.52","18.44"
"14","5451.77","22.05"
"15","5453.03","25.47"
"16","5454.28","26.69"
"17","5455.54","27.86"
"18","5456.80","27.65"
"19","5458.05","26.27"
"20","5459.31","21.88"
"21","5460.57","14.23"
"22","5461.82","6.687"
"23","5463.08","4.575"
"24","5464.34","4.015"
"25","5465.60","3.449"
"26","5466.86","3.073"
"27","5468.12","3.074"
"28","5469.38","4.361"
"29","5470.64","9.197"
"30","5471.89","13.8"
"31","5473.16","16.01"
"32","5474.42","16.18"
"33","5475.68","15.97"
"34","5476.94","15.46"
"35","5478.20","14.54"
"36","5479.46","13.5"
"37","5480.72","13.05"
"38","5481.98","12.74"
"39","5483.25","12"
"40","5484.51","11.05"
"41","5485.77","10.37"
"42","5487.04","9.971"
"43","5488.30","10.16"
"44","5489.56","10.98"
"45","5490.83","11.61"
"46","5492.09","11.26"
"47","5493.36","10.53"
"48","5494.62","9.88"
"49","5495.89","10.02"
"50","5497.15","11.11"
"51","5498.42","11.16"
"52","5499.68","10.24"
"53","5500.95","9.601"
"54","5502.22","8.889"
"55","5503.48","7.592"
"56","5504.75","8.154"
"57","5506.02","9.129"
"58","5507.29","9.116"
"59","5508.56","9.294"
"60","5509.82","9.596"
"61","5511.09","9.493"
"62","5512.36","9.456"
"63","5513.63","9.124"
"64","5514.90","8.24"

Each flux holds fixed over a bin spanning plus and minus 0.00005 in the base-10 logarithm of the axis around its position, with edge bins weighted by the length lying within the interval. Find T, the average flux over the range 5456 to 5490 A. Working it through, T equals 12.1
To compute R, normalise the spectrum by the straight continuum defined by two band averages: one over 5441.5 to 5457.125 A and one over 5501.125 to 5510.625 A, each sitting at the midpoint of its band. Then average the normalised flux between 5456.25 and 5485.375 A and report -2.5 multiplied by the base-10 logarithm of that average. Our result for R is 0.20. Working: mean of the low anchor 18.4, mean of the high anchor 8.88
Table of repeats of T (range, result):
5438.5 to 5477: 13.8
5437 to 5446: 9.55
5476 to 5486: 13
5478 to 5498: 11.4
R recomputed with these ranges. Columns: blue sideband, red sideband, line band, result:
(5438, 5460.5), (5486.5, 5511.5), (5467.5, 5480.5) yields 0.10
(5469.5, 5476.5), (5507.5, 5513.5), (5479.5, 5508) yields 0.08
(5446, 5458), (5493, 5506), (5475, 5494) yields 0.10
